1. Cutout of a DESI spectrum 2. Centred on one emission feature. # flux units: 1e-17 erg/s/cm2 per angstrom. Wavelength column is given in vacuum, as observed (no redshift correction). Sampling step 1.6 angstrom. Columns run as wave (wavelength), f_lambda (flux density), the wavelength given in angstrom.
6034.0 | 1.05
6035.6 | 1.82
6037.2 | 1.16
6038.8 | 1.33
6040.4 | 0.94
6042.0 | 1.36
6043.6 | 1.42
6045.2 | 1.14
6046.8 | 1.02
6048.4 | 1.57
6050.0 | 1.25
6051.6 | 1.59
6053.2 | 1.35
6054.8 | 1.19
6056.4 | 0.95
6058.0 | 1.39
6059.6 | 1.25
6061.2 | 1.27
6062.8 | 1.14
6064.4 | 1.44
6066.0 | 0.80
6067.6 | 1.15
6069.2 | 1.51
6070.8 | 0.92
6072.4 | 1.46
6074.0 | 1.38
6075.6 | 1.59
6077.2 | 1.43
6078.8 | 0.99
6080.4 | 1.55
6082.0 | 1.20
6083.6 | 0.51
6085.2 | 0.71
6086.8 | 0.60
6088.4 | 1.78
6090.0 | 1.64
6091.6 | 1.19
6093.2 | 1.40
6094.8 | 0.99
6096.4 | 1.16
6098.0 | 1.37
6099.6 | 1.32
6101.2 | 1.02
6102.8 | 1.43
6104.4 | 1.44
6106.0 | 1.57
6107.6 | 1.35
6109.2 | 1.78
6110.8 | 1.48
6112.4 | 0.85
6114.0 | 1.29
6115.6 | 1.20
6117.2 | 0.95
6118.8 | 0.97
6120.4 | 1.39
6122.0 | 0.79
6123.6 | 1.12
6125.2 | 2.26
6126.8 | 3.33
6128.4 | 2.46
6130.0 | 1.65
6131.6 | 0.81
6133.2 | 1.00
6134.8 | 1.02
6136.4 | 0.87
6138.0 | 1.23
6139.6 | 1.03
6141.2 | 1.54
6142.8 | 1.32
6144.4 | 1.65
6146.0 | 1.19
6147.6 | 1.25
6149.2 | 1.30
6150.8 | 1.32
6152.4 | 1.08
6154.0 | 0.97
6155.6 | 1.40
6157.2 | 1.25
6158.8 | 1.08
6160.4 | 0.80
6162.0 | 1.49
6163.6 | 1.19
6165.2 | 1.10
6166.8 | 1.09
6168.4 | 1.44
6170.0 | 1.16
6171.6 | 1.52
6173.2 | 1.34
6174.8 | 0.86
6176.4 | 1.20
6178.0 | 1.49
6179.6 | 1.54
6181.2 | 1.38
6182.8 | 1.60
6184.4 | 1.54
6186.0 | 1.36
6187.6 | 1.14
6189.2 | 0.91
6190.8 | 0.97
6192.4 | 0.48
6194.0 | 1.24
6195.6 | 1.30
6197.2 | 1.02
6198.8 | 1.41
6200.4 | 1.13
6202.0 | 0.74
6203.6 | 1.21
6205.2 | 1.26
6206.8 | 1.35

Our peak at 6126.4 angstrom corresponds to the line H-beta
